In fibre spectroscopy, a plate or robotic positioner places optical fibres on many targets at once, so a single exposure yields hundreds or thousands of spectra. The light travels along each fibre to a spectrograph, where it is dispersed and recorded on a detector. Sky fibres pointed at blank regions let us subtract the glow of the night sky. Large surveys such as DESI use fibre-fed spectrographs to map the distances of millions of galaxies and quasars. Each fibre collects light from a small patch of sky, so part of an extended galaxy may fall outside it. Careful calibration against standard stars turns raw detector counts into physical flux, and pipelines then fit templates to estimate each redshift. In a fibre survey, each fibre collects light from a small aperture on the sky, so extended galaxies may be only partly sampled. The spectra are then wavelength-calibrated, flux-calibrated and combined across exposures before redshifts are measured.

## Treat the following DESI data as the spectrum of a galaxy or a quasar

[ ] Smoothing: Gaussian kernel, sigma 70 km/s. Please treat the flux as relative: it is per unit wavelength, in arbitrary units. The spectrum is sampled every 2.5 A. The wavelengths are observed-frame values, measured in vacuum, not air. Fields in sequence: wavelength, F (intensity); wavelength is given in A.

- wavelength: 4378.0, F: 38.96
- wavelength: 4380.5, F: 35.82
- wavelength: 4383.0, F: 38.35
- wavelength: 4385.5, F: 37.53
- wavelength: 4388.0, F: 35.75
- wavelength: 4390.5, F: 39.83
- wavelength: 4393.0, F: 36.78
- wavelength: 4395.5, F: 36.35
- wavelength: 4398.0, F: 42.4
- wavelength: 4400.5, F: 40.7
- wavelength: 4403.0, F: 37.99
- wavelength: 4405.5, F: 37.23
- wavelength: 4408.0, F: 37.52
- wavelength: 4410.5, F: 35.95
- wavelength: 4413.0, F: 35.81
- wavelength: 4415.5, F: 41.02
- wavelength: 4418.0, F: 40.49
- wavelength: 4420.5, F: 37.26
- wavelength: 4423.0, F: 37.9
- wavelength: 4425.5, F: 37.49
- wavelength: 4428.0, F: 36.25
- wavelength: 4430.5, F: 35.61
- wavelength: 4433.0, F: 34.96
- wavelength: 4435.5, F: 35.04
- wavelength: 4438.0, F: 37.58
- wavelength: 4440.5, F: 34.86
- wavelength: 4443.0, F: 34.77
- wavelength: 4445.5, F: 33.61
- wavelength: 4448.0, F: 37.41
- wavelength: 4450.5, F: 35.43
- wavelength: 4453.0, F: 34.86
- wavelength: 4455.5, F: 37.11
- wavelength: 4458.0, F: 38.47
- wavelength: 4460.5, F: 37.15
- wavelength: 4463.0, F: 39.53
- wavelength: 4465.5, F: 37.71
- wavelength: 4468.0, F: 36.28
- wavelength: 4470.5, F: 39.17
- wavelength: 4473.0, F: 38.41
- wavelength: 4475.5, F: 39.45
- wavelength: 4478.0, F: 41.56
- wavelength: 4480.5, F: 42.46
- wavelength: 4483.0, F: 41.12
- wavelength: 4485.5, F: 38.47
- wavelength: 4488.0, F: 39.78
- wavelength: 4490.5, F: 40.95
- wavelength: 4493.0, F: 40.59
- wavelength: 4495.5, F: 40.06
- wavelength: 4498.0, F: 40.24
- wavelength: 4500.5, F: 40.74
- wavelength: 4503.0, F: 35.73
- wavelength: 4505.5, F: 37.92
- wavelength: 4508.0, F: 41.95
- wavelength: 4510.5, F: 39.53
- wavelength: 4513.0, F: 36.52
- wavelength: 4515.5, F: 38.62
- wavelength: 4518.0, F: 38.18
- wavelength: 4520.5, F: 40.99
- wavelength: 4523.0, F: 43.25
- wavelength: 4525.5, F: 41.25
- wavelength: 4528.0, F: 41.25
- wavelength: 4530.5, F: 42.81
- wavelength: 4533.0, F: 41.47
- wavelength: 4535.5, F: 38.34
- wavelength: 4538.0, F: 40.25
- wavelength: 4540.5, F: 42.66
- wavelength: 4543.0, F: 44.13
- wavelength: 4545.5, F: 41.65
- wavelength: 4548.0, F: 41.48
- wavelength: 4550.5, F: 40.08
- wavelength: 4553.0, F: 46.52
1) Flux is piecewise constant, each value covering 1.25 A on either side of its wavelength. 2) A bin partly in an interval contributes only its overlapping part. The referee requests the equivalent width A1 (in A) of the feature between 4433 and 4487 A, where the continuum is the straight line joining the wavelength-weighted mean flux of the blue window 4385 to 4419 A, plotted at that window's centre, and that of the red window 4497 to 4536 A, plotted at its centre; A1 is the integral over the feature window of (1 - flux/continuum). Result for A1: 2.1 A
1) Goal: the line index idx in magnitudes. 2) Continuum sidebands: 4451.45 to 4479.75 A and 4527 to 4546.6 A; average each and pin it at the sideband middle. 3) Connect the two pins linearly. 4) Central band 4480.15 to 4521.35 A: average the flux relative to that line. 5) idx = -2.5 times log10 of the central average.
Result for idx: 0.01 mag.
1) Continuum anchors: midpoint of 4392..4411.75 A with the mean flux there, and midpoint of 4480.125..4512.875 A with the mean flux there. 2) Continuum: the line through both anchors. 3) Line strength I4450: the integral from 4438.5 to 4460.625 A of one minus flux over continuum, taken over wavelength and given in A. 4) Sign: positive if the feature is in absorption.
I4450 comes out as 1.71 A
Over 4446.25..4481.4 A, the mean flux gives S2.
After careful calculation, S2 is 38.1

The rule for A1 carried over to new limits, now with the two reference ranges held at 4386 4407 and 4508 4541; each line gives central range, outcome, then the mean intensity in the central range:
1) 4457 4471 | 0.51 A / 38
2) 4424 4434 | 0.70 A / 36.2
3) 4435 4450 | 1.35 A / 35.6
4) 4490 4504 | 0.08 A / 39.7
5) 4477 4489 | -0.29 A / 40.7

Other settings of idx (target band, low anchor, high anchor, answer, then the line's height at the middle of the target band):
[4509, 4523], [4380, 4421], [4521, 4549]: 0.05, 41.2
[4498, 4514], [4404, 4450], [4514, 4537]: 0.03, 39.9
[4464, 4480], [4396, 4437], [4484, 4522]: 0.00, 38.8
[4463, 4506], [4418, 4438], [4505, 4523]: -0.03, 38.5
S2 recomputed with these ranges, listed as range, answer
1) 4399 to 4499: 38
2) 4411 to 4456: 36.5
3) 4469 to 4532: 40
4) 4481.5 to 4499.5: 40.2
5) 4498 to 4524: 39.3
